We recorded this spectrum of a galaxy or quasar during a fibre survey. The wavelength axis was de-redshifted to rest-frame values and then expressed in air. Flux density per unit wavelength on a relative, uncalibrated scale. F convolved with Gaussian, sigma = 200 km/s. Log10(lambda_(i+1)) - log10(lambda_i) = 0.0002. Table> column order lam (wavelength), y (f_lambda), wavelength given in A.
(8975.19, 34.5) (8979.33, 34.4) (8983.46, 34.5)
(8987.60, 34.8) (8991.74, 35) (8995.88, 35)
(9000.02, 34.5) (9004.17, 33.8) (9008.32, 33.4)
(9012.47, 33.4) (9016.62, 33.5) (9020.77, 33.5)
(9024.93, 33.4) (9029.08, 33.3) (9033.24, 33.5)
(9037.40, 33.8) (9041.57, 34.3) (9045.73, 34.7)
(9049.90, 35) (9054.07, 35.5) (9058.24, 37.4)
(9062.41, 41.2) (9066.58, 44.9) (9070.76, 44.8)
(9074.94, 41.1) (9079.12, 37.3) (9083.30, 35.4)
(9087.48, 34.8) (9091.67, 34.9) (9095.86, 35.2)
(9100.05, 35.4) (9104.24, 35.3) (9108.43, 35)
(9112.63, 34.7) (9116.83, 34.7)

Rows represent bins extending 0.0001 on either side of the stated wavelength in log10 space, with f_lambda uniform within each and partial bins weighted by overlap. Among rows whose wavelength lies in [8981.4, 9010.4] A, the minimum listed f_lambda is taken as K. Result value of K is 33.4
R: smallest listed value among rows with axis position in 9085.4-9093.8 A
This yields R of 34.8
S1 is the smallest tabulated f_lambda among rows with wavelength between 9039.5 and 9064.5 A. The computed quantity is 34.3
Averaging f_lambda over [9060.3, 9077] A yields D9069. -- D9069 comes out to 43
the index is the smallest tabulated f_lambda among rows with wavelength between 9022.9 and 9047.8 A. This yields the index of 33.3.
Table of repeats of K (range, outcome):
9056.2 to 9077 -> 37.4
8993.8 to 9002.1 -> 34.5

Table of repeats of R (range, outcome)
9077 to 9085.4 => 35.4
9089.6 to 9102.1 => 34.9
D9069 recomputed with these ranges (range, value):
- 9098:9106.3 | 35.4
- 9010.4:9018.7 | 33.5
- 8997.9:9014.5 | 33.8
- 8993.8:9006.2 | 34.4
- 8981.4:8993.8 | 34.8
